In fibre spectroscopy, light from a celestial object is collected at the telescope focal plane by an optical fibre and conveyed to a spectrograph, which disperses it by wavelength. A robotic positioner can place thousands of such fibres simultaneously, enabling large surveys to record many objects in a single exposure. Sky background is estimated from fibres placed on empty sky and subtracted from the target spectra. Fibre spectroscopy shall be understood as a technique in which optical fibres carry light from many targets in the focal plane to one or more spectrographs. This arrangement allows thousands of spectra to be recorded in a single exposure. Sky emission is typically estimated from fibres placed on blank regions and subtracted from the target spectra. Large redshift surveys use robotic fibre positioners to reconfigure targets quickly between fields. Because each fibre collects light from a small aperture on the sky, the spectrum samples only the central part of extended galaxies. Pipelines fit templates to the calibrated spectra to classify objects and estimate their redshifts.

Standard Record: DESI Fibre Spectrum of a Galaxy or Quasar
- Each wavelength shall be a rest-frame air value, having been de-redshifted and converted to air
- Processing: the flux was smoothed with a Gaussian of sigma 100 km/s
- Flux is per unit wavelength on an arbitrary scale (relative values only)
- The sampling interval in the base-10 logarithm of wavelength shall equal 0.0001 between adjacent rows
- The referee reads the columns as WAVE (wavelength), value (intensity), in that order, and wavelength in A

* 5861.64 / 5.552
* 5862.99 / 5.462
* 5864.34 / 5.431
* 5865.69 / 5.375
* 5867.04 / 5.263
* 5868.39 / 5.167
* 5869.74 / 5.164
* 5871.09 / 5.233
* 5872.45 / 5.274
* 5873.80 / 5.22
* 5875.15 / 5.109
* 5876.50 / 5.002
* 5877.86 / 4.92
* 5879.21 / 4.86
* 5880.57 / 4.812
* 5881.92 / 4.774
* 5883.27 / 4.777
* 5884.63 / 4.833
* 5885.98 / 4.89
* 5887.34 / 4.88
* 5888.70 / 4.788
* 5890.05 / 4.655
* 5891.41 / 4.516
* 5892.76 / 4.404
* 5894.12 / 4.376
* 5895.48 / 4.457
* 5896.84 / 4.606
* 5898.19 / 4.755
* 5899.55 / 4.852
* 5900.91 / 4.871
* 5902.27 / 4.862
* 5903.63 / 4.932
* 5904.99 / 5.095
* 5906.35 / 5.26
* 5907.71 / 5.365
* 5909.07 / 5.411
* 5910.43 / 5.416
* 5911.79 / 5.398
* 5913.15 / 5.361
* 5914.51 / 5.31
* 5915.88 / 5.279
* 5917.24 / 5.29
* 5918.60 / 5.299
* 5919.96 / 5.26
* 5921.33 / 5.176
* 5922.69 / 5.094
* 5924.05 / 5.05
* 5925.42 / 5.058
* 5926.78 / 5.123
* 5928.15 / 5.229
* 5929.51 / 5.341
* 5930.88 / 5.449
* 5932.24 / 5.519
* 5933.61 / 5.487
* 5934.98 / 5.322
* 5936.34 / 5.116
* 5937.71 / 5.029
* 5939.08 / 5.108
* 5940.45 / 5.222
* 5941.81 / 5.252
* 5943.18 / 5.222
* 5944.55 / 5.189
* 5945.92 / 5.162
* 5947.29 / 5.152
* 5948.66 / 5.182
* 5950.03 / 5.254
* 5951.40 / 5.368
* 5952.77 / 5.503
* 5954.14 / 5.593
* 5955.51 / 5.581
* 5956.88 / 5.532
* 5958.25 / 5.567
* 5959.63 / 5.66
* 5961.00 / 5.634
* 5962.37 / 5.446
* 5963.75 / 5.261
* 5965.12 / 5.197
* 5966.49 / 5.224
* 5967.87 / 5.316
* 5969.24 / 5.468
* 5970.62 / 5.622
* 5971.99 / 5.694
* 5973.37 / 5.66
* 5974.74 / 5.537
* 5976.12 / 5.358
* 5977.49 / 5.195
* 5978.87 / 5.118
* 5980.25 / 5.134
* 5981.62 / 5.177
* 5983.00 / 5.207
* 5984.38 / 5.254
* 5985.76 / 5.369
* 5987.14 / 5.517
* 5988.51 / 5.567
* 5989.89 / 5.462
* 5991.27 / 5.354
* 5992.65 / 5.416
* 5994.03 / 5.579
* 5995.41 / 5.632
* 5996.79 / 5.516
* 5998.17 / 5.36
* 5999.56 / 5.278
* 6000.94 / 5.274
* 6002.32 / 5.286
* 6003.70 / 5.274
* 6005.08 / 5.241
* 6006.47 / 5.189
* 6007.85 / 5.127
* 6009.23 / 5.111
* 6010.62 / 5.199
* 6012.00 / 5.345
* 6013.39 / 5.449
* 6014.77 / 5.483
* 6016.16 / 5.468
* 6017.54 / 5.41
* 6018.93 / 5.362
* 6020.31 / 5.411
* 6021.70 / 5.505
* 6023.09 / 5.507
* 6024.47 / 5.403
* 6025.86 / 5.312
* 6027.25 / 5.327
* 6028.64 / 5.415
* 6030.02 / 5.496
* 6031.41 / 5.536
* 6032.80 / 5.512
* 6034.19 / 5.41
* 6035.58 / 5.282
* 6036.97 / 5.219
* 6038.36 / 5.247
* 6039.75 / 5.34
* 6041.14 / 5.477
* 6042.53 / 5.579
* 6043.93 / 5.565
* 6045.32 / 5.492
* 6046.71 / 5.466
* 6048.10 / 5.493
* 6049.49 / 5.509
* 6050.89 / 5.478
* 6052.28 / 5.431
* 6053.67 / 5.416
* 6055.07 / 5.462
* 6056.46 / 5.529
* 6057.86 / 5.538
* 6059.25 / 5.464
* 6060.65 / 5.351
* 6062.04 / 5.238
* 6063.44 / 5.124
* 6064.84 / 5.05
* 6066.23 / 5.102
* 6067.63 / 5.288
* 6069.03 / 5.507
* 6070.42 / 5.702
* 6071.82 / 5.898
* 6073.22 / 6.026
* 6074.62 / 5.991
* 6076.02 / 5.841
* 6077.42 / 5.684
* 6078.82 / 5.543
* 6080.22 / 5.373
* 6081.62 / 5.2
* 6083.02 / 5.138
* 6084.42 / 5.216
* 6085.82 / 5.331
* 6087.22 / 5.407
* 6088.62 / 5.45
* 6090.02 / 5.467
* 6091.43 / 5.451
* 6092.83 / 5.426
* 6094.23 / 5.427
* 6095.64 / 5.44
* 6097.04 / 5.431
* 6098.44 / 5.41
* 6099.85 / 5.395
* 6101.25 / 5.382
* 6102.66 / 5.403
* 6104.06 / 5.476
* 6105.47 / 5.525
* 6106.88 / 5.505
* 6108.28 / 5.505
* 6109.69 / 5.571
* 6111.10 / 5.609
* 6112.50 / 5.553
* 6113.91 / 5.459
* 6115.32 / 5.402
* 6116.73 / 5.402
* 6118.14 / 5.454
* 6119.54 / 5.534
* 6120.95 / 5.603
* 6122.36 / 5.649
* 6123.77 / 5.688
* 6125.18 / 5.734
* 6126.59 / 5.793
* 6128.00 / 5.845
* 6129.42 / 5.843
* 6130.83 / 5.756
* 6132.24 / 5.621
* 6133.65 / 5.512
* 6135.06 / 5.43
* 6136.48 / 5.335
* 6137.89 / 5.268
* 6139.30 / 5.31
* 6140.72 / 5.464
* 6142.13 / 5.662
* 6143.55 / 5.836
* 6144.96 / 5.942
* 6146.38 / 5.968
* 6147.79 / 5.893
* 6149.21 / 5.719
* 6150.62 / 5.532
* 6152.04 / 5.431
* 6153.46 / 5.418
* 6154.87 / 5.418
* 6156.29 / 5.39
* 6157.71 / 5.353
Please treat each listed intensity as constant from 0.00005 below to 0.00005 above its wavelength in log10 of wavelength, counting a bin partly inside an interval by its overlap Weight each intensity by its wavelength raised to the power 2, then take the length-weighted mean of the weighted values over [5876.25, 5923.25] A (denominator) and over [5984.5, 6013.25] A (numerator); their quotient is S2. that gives 1.11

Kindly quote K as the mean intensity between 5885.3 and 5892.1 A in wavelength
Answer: 4.75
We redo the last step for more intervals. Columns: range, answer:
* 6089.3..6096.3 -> 5.44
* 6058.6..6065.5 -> 5.24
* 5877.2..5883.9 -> 4.83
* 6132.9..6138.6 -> 5.39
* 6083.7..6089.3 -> 5.35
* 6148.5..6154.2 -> 5.53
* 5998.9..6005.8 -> 5.27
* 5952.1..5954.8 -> 5.55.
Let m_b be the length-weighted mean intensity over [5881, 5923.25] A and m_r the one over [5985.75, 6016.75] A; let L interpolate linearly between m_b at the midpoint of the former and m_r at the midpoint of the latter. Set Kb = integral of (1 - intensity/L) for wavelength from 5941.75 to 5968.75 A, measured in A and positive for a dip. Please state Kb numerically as -0.9 A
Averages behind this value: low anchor 4.98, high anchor 5.37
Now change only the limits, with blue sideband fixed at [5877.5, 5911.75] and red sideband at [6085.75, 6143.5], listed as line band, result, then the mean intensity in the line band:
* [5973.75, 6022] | -1.7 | 5.35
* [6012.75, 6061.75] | -1.4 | 5.44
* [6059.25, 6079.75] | -0.5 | 5.52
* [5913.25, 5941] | -1.6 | 5.24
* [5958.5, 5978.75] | -1.4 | 5.44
